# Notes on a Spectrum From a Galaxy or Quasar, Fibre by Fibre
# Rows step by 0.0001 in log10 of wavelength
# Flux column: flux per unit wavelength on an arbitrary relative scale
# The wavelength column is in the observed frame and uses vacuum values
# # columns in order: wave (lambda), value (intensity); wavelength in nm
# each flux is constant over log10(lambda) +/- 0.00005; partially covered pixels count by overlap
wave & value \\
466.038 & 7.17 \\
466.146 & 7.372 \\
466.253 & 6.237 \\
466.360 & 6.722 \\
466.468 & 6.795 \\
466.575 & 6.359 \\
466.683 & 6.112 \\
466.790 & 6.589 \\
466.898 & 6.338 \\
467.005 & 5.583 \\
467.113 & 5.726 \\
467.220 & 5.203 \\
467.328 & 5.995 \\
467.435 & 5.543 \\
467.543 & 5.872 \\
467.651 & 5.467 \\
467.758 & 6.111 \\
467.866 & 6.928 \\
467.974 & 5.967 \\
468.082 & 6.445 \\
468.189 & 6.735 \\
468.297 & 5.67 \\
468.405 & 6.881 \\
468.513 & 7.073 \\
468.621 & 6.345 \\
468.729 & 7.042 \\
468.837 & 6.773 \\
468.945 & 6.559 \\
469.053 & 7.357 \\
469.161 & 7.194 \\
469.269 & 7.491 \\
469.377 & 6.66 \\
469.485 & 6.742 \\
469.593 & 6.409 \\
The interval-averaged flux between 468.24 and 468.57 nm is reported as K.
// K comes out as 6.53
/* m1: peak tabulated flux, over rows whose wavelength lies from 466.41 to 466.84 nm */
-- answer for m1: 6.795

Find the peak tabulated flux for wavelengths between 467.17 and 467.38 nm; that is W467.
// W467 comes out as 5.995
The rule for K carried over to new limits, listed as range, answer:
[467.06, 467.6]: 5.67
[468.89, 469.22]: 7.04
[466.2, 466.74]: 6.45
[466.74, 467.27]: 5.89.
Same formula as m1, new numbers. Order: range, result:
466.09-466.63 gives 7.372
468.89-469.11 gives 7.357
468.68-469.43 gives 7.491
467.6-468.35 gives 6.928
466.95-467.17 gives 5.726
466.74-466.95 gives 6.589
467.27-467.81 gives 6.111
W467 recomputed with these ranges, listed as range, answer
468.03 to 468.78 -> 7.073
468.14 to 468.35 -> 6.735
